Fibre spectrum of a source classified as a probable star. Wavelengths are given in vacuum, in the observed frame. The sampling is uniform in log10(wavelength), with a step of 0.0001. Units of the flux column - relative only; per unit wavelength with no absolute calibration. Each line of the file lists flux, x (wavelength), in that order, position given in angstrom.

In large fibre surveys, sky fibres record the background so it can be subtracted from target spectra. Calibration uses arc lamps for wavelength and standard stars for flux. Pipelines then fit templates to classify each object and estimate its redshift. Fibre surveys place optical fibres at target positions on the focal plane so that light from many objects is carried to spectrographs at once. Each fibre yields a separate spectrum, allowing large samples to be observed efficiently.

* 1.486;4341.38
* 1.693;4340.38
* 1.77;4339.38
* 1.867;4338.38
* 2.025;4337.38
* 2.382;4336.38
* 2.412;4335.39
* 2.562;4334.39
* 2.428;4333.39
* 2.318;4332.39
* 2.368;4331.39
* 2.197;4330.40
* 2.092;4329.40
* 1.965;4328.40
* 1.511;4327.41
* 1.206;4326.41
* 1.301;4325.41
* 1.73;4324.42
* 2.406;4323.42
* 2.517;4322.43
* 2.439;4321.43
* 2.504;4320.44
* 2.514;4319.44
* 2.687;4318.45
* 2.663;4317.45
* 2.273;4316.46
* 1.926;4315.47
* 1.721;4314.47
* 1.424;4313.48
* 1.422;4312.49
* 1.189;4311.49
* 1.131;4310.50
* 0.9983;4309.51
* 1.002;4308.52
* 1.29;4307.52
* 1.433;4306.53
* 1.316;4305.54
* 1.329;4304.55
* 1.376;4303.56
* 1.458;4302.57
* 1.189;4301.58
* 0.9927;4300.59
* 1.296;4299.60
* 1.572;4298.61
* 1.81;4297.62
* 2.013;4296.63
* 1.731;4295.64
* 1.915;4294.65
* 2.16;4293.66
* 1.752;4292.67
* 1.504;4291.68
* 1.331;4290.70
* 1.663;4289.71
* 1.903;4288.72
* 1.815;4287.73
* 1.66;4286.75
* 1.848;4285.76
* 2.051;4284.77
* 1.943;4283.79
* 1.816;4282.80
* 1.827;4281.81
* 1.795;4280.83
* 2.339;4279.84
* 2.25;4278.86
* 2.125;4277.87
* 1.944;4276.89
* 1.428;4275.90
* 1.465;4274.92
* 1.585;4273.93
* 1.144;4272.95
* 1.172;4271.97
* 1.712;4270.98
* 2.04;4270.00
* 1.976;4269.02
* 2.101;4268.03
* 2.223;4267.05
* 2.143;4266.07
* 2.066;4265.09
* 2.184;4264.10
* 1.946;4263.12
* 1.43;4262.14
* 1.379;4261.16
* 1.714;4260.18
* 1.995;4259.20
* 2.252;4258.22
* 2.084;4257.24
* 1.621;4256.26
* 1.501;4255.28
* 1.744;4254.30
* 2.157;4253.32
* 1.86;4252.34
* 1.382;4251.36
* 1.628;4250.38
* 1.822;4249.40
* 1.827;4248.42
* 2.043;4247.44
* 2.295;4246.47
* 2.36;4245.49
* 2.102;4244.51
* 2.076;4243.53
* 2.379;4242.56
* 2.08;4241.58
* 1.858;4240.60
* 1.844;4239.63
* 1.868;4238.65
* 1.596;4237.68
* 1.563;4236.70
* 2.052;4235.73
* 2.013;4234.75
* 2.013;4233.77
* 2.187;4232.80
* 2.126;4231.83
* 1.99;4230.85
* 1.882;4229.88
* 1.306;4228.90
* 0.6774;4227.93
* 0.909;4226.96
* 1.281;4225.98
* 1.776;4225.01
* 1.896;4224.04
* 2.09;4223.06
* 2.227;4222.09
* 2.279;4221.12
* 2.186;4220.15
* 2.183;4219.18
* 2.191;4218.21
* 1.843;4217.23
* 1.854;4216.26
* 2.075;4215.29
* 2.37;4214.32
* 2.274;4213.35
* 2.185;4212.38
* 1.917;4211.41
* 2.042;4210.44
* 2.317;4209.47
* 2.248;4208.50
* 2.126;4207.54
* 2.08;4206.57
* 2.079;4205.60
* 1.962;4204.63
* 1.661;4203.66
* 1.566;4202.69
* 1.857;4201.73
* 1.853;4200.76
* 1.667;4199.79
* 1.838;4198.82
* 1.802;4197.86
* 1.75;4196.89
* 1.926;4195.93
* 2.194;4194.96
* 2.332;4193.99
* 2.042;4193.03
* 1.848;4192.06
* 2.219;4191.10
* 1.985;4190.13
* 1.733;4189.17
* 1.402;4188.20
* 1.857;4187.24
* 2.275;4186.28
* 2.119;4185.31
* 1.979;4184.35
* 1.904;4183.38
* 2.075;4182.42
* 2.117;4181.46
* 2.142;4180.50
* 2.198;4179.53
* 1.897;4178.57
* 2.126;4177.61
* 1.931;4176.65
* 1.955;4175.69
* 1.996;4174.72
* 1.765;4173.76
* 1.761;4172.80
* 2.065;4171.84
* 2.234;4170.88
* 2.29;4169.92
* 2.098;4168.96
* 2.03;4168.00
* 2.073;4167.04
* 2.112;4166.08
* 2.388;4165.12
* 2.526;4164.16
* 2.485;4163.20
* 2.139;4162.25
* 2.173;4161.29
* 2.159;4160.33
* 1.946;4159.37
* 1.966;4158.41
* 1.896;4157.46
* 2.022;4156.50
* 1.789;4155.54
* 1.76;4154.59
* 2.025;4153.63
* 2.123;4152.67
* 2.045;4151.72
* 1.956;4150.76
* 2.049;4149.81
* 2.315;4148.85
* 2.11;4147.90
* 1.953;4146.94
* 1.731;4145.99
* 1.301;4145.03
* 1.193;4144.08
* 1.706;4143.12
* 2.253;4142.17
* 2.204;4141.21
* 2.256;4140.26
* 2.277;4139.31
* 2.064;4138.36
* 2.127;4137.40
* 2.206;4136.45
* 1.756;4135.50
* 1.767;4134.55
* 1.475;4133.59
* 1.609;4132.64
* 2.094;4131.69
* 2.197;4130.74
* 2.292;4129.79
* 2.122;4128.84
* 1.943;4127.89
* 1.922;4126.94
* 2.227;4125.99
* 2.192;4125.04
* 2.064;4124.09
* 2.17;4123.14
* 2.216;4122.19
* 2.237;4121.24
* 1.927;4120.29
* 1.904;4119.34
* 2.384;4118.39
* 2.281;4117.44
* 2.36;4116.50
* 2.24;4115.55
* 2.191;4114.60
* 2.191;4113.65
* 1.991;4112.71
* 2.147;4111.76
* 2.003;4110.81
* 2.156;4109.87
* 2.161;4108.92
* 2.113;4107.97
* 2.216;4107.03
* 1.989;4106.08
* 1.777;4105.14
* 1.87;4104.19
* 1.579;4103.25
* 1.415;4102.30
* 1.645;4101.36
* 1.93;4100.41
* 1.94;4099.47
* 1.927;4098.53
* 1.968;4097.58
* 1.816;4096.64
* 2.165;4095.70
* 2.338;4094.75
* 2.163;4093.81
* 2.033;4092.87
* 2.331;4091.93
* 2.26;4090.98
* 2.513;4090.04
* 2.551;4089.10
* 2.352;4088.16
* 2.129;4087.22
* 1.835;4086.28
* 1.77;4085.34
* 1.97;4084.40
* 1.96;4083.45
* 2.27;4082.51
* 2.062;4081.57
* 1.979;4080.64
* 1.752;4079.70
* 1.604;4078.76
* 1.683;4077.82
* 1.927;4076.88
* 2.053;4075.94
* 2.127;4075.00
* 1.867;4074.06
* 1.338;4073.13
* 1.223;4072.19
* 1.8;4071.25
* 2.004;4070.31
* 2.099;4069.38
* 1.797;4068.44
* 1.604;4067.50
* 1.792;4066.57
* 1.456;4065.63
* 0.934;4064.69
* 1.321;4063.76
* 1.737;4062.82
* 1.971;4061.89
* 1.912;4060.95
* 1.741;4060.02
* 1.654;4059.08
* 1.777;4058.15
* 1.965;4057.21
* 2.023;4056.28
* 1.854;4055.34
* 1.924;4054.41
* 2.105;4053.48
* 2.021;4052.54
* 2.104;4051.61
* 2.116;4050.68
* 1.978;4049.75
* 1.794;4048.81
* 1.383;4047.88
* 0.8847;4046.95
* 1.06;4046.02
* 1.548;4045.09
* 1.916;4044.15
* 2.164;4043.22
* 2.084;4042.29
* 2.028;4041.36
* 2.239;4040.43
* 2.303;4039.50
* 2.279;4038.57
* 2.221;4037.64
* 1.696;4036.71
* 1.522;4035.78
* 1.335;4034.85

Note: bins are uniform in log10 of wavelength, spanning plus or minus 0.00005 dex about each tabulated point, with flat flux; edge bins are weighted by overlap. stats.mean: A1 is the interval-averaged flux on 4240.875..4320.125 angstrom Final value 1.78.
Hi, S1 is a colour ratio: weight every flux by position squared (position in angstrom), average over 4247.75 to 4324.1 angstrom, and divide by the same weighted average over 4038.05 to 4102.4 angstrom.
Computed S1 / 1.0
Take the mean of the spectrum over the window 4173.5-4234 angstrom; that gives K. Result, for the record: 1.95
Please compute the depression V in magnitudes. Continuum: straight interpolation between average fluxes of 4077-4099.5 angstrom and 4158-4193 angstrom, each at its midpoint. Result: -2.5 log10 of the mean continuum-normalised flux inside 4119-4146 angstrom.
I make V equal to 0.04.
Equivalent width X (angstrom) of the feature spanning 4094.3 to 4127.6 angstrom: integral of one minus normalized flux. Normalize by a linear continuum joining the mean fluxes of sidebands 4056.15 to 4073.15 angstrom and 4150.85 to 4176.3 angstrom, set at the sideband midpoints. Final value -3.15 angstrom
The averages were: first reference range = 1.69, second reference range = 2.07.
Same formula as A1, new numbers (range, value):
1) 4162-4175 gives 2.14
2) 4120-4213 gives 2.01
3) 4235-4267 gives 1.91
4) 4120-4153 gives 2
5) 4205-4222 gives 2.13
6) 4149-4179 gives 2.06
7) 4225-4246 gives 1.82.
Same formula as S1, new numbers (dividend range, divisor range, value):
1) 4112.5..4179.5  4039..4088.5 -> 1.17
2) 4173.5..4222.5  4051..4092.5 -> 1.13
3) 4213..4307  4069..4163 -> 0.97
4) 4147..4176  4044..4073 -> 1.27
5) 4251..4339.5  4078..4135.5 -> 0.98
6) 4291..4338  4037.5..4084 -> 1.12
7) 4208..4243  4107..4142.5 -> 0.96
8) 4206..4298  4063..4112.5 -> 1.06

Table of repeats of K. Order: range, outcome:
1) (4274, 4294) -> 1.82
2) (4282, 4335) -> 1.79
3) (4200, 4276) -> 1.89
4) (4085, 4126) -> 2.08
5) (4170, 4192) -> 1.99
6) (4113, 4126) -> 2.18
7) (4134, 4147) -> 1.91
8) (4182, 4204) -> 1.91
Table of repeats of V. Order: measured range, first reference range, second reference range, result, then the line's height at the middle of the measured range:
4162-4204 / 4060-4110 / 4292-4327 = -0.11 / 1.82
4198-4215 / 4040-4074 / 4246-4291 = -0.11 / 1.81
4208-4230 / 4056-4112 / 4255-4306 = -0.07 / 1.8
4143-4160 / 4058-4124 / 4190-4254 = 0.03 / 1.95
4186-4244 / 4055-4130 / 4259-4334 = -0.04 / 1.86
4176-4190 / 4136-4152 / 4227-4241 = -0.05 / 1.89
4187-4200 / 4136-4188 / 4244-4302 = 0.04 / 1.97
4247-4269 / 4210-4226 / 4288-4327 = 0.02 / 1.9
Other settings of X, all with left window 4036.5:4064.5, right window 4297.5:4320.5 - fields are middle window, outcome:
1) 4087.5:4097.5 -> -2.4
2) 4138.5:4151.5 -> -1.5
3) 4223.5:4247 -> -2.5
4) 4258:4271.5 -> -2.5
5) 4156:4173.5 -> -4.0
